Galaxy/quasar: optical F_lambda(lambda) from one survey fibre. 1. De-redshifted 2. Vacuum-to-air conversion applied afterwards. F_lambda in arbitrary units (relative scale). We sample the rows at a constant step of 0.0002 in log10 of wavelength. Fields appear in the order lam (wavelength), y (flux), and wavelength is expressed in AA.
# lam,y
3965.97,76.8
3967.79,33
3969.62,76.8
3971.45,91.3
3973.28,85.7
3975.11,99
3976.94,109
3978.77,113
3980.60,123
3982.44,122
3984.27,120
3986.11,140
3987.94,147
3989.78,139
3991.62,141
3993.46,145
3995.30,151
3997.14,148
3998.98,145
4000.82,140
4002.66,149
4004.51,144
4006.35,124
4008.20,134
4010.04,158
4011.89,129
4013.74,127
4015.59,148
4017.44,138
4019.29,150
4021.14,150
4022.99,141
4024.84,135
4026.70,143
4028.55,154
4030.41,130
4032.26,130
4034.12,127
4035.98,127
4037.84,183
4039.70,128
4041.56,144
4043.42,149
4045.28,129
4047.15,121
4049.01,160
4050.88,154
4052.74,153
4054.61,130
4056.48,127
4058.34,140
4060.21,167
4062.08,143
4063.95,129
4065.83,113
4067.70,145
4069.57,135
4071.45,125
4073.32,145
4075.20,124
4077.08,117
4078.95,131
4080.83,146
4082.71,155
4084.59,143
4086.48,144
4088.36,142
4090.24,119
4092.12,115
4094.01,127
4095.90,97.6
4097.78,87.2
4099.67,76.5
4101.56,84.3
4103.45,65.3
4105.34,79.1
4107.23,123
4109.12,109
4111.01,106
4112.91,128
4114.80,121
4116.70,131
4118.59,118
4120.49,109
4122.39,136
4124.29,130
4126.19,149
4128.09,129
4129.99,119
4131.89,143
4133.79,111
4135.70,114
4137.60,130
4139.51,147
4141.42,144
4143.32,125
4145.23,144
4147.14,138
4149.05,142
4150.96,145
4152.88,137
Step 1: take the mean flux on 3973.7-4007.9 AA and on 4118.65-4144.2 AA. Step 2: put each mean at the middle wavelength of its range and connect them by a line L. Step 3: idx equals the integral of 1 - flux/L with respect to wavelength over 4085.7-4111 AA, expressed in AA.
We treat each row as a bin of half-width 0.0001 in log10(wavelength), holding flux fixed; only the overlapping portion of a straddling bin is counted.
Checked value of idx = 4.9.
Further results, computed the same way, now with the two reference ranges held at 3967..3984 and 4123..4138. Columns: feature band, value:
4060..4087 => -4.7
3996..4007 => -4.4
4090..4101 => 1.7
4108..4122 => 0.8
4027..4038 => -3.2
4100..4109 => 2.5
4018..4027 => -3.2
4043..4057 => -3.6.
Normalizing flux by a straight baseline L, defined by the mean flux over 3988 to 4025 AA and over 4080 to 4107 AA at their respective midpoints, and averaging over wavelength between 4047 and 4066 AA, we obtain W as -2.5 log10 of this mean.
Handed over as -0.132 mag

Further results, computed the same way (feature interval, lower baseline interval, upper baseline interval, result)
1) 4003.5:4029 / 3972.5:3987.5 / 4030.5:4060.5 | -0.09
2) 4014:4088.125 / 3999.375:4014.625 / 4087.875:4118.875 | -0.13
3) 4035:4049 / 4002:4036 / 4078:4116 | -0.07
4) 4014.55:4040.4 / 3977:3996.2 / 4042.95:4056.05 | -0.03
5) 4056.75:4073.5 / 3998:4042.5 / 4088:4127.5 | -0.09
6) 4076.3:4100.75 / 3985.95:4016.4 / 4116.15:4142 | 0.09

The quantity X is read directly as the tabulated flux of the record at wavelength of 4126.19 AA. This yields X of 149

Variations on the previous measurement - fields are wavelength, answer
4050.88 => 154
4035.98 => 127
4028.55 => 154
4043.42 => 149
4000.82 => 140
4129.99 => 119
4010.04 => 158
